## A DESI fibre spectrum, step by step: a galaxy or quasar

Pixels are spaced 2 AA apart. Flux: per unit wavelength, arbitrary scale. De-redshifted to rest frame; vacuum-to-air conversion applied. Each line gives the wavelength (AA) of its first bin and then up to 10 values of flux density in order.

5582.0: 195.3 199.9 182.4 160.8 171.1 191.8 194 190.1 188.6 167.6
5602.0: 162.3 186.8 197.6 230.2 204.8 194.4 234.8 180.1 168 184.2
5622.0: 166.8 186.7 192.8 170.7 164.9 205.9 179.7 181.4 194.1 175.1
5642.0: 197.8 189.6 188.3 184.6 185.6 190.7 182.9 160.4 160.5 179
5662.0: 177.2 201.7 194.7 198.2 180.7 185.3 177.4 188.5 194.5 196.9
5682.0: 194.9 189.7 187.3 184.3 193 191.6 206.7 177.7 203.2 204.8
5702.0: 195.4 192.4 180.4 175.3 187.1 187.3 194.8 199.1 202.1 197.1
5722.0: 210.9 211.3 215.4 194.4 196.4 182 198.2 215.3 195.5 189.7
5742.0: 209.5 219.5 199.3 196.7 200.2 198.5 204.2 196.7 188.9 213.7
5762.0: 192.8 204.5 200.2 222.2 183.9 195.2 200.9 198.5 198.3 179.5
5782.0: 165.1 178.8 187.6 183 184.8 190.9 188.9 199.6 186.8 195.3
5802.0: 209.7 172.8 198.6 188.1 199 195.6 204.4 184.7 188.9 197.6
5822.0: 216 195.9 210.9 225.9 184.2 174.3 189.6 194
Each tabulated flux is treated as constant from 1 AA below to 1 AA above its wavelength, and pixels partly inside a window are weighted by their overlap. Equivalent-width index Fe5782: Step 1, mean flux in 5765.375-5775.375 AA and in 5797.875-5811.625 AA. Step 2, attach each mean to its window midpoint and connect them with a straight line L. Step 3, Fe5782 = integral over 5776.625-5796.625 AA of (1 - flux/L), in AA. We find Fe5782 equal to 1.2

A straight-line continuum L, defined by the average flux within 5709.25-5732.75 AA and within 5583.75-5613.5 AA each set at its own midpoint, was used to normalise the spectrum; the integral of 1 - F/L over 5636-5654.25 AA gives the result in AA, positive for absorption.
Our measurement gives 0.5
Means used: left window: 189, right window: 198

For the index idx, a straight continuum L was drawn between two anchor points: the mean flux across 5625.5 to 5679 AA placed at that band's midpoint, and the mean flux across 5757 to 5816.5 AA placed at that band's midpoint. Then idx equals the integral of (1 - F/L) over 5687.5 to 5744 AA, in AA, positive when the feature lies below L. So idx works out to -2.4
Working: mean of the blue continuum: 184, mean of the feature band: 197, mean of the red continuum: 193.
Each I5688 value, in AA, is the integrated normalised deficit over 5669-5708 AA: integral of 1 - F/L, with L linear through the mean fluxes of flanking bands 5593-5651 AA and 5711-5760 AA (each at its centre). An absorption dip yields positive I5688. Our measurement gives 1.0 AA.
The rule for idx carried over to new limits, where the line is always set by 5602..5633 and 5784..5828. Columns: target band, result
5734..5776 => -1.7 AA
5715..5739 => -1.1 AA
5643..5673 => 1.1 AA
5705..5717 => 0.3 AA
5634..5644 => 0.2 AA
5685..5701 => -0.1 AA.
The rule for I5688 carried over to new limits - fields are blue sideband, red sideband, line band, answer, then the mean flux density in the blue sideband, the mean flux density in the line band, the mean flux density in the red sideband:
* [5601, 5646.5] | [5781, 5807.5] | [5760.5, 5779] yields -1.19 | 189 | 200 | 188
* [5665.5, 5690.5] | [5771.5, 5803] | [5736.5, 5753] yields -1.02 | 189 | 202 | 190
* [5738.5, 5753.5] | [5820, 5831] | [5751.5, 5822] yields 3.41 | 202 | 194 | 206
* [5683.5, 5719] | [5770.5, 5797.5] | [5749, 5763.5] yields -0.76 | 192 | 199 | 188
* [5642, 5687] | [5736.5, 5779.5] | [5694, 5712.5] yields 0.16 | 186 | 190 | 200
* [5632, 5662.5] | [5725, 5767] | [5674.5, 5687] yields -0.18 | 183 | 191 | 201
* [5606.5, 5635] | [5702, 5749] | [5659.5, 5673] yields 0.36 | 190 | 188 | 198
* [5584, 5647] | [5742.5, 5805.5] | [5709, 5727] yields -0.80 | 187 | 201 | 195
